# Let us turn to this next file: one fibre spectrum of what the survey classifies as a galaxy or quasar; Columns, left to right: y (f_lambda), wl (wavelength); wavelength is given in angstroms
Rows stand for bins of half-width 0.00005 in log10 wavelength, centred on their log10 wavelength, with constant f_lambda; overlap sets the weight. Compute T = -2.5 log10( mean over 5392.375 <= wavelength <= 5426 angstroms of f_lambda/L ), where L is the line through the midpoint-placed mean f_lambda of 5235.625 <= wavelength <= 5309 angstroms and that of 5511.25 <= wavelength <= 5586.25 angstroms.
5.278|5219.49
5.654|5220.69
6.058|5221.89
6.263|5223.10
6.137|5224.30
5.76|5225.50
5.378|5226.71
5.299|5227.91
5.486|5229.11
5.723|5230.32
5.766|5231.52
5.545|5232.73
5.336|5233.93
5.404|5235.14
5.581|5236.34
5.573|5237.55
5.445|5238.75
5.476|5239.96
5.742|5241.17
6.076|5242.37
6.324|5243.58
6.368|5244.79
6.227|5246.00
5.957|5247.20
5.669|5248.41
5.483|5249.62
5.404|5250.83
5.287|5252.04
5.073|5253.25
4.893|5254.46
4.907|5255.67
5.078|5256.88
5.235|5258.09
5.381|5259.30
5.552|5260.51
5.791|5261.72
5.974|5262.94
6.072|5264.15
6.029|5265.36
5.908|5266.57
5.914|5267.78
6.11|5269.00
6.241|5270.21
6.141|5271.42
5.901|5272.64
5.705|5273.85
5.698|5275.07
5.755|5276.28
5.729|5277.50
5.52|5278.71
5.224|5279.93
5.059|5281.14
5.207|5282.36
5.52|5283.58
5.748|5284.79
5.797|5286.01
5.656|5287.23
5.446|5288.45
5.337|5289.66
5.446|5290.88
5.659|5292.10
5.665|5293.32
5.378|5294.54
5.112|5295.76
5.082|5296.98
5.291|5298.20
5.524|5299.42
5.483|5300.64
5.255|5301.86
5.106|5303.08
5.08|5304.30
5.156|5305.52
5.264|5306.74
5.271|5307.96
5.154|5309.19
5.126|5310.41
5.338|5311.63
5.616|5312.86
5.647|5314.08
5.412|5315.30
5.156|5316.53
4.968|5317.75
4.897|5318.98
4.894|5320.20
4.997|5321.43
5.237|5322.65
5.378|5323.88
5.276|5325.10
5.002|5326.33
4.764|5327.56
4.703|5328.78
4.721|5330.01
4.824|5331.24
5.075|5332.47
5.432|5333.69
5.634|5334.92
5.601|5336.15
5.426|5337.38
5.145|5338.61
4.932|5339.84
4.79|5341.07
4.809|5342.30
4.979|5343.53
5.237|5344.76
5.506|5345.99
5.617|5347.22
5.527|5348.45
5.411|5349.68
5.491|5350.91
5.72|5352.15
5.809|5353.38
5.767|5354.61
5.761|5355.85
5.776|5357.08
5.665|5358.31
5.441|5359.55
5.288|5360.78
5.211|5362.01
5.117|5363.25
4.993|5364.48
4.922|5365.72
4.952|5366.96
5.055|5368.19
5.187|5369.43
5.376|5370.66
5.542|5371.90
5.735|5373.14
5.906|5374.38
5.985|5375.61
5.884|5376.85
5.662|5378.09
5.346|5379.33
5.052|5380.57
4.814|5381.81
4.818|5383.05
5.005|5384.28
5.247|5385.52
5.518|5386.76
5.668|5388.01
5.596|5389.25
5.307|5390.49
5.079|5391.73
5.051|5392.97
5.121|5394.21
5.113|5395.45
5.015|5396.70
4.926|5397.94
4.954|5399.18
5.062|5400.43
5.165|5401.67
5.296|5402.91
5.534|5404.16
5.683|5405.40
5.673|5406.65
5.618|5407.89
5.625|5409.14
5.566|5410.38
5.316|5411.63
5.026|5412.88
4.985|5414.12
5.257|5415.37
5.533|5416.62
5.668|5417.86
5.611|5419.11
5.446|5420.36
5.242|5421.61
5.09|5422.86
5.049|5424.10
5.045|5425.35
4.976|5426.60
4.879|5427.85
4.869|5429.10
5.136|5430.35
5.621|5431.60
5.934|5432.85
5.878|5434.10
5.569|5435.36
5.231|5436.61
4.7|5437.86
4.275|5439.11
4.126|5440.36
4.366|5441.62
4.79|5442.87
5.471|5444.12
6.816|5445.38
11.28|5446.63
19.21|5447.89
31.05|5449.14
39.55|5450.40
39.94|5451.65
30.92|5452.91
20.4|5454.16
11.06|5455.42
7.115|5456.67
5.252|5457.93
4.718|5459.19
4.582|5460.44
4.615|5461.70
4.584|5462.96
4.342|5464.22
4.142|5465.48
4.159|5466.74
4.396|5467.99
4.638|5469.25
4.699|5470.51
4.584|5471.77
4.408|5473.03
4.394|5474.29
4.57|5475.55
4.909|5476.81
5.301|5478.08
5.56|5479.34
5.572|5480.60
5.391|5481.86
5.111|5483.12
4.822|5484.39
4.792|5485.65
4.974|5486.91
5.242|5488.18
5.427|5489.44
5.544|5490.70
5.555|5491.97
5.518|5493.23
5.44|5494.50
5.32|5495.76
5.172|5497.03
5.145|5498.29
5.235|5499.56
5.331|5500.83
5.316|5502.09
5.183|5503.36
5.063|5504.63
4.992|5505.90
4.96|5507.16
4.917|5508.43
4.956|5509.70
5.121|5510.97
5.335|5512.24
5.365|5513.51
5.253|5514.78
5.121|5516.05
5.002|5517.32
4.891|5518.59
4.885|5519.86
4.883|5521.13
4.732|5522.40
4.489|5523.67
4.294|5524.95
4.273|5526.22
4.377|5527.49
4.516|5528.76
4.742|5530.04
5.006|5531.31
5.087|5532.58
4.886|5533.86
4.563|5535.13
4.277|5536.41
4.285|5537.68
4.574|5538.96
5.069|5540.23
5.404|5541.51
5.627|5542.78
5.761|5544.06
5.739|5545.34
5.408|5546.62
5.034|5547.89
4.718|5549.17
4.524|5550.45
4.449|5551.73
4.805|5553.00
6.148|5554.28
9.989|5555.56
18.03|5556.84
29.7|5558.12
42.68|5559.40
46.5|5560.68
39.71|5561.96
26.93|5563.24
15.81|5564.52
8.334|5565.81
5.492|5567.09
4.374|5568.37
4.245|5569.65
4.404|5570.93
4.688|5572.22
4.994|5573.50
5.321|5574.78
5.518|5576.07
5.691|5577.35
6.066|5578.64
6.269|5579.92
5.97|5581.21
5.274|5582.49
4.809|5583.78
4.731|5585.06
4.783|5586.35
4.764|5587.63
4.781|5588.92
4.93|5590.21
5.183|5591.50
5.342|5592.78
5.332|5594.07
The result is 0.29 mag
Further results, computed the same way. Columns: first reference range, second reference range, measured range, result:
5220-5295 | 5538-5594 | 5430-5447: 0.381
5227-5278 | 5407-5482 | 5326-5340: 0.272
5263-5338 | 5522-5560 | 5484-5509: 0.347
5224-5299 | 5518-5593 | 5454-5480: 0.317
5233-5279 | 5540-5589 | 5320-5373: 0.309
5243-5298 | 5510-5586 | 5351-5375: 0.193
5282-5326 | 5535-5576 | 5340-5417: 0.289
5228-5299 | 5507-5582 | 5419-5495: -0.045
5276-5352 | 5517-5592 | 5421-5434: 0.271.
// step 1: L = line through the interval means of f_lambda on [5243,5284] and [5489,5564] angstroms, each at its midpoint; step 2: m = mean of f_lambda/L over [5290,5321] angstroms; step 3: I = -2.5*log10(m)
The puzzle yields 0.15 mag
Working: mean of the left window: 5.66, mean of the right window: 8.09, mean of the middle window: 5.28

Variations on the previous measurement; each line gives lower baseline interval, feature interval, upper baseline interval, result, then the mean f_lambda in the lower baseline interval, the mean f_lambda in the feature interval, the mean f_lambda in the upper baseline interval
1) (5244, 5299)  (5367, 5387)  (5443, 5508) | 0.28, 5.59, 5.37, 8.22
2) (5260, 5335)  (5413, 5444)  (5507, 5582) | 0.33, 5.42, 5.14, 8.3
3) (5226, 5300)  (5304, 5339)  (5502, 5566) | 0.21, 5.59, 5.18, 8.79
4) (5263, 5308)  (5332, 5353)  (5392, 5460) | 0.24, 5.56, 5.32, 8.24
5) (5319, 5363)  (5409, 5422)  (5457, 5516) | -0.05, 5.28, 5.38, 5.01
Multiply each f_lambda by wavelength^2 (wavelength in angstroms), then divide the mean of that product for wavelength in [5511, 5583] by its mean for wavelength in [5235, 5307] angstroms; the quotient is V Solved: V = 1.7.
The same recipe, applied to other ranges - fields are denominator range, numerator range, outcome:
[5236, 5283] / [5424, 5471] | 1.78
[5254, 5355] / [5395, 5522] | 1.32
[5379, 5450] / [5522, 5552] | 0.82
